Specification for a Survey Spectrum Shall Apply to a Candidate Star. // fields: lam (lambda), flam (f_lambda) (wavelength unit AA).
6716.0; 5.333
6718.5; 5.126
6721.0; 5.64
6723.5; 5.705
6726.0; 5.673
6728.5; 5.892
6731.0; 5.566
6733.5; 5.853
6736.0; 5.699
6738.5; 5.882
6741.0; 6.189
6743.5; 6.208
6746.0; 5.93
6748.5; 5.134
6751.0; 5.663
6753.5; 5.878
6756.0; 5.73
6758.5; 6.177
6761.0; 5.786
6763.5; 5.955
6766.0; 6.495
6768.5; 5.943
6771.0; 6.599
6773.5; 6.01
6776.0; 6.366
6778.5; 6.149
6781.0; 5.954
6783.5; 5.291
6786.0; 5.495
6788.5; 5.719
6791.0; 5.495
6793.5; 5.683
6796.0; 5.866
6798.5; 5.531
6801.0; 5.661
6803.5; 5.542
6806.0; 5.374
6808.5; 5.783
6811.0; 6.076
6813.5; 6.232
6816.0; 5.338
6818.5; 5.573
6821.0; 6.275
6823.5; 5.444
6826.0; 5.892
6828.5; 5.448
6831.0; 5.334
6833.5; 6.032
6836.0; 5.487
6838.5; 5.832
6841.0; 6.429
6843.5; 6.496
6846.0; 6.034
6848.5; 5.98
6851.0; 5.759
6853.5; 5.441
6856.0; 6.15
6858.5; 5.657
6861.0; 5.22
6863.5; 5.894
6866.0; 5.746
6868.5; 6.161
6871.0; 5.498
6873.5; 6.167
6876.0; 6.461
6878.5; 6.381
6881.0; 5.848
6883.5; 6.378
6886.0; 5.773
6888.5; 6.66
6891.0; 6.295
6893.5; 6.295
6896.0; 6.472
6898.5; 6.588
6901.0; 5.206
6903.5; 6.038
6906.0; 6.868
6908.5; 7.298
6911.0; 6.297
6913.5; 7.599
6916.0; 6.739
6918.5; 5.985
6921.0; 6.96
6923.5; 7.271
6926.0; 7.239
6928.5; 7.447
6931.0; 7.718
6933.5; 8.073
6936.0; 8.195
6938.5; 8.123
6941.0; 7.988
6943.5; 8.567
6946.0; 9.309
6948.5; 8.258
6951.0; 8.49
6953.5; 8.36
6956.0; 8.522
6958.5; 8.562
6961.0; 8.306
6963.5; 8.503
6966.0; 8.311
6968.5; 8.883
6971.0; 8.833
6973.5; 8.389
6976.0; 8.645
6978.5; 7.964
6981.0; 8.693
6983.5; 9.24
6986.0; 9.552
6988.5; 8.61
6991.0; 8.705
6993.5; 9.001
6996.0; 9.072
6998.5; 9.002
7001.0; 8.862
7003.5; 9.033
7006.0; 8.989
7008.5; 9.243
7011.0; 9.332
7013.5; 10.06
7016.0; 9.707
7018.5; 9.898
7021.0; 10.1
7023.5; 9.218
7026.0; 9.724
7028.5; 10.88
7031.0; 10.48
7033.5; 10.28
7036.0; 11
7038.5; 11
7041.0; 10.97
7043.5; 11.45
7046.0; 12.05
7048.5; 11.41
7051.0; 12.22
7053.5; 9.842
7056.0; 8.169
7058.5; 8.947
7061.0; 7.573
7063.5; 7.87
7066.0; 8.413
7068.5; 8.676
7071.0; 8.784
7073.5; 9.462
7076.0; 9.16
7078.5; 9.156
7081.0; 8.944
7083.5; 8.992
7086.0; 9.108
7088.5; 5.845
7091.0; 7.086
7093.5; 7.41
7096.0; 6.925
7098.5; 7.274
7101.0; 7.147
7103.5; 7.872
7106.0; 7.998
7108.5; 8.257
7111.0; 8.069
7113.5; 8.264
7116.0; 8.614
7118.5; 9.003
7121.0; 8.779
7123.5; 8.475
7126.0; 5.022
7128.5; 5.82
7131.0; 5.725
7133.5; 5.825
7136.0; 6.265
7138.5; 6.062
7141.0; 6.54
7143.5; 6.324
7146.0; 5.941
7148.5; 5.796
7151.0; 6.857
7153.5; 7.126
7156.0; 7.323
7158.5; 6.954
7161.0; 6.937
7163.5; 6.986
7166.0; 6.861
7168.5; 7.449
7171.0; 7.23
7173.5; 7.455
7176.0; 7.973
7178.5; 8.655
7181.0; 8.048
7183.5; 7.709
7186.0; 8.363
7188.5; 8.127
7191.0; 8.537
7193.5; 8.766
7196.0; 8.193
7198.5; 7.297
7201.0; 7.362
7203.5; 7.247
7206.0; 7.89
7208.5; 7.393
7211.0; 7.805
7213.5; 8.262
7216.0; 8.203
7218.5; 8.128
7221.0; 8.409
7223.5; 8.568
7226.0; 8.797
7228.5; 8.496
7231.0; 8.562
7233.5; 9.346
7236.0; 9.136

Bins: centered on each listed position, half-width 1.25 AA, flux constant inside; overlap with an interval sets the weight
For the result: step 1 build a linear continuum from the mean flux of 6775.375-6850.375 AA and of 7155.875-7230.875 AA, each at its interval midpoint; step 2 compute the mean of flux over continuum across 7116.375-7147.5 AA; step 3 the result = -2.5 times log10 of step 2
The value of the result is 0.13 mag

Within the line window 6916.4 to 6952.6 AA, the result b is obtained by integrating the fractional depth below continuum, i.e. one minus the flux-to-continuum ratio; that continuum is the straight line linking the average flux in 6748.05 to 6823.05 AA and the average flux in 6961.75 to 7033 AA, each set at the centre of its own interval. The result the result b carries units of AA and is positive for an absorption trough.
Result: 1.71 AA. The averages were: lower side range 5.83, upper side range 9.18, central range 7.81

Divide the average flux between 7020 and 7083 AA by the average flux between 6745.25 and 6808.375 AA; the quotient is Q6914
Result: 1.69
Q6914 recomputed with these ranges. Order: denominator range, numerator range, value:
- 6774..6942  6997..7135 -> 1.43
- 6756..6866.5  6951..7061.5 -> 1.62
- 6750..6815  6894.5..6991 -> 1.34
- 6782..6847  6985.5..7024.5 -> 1.61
